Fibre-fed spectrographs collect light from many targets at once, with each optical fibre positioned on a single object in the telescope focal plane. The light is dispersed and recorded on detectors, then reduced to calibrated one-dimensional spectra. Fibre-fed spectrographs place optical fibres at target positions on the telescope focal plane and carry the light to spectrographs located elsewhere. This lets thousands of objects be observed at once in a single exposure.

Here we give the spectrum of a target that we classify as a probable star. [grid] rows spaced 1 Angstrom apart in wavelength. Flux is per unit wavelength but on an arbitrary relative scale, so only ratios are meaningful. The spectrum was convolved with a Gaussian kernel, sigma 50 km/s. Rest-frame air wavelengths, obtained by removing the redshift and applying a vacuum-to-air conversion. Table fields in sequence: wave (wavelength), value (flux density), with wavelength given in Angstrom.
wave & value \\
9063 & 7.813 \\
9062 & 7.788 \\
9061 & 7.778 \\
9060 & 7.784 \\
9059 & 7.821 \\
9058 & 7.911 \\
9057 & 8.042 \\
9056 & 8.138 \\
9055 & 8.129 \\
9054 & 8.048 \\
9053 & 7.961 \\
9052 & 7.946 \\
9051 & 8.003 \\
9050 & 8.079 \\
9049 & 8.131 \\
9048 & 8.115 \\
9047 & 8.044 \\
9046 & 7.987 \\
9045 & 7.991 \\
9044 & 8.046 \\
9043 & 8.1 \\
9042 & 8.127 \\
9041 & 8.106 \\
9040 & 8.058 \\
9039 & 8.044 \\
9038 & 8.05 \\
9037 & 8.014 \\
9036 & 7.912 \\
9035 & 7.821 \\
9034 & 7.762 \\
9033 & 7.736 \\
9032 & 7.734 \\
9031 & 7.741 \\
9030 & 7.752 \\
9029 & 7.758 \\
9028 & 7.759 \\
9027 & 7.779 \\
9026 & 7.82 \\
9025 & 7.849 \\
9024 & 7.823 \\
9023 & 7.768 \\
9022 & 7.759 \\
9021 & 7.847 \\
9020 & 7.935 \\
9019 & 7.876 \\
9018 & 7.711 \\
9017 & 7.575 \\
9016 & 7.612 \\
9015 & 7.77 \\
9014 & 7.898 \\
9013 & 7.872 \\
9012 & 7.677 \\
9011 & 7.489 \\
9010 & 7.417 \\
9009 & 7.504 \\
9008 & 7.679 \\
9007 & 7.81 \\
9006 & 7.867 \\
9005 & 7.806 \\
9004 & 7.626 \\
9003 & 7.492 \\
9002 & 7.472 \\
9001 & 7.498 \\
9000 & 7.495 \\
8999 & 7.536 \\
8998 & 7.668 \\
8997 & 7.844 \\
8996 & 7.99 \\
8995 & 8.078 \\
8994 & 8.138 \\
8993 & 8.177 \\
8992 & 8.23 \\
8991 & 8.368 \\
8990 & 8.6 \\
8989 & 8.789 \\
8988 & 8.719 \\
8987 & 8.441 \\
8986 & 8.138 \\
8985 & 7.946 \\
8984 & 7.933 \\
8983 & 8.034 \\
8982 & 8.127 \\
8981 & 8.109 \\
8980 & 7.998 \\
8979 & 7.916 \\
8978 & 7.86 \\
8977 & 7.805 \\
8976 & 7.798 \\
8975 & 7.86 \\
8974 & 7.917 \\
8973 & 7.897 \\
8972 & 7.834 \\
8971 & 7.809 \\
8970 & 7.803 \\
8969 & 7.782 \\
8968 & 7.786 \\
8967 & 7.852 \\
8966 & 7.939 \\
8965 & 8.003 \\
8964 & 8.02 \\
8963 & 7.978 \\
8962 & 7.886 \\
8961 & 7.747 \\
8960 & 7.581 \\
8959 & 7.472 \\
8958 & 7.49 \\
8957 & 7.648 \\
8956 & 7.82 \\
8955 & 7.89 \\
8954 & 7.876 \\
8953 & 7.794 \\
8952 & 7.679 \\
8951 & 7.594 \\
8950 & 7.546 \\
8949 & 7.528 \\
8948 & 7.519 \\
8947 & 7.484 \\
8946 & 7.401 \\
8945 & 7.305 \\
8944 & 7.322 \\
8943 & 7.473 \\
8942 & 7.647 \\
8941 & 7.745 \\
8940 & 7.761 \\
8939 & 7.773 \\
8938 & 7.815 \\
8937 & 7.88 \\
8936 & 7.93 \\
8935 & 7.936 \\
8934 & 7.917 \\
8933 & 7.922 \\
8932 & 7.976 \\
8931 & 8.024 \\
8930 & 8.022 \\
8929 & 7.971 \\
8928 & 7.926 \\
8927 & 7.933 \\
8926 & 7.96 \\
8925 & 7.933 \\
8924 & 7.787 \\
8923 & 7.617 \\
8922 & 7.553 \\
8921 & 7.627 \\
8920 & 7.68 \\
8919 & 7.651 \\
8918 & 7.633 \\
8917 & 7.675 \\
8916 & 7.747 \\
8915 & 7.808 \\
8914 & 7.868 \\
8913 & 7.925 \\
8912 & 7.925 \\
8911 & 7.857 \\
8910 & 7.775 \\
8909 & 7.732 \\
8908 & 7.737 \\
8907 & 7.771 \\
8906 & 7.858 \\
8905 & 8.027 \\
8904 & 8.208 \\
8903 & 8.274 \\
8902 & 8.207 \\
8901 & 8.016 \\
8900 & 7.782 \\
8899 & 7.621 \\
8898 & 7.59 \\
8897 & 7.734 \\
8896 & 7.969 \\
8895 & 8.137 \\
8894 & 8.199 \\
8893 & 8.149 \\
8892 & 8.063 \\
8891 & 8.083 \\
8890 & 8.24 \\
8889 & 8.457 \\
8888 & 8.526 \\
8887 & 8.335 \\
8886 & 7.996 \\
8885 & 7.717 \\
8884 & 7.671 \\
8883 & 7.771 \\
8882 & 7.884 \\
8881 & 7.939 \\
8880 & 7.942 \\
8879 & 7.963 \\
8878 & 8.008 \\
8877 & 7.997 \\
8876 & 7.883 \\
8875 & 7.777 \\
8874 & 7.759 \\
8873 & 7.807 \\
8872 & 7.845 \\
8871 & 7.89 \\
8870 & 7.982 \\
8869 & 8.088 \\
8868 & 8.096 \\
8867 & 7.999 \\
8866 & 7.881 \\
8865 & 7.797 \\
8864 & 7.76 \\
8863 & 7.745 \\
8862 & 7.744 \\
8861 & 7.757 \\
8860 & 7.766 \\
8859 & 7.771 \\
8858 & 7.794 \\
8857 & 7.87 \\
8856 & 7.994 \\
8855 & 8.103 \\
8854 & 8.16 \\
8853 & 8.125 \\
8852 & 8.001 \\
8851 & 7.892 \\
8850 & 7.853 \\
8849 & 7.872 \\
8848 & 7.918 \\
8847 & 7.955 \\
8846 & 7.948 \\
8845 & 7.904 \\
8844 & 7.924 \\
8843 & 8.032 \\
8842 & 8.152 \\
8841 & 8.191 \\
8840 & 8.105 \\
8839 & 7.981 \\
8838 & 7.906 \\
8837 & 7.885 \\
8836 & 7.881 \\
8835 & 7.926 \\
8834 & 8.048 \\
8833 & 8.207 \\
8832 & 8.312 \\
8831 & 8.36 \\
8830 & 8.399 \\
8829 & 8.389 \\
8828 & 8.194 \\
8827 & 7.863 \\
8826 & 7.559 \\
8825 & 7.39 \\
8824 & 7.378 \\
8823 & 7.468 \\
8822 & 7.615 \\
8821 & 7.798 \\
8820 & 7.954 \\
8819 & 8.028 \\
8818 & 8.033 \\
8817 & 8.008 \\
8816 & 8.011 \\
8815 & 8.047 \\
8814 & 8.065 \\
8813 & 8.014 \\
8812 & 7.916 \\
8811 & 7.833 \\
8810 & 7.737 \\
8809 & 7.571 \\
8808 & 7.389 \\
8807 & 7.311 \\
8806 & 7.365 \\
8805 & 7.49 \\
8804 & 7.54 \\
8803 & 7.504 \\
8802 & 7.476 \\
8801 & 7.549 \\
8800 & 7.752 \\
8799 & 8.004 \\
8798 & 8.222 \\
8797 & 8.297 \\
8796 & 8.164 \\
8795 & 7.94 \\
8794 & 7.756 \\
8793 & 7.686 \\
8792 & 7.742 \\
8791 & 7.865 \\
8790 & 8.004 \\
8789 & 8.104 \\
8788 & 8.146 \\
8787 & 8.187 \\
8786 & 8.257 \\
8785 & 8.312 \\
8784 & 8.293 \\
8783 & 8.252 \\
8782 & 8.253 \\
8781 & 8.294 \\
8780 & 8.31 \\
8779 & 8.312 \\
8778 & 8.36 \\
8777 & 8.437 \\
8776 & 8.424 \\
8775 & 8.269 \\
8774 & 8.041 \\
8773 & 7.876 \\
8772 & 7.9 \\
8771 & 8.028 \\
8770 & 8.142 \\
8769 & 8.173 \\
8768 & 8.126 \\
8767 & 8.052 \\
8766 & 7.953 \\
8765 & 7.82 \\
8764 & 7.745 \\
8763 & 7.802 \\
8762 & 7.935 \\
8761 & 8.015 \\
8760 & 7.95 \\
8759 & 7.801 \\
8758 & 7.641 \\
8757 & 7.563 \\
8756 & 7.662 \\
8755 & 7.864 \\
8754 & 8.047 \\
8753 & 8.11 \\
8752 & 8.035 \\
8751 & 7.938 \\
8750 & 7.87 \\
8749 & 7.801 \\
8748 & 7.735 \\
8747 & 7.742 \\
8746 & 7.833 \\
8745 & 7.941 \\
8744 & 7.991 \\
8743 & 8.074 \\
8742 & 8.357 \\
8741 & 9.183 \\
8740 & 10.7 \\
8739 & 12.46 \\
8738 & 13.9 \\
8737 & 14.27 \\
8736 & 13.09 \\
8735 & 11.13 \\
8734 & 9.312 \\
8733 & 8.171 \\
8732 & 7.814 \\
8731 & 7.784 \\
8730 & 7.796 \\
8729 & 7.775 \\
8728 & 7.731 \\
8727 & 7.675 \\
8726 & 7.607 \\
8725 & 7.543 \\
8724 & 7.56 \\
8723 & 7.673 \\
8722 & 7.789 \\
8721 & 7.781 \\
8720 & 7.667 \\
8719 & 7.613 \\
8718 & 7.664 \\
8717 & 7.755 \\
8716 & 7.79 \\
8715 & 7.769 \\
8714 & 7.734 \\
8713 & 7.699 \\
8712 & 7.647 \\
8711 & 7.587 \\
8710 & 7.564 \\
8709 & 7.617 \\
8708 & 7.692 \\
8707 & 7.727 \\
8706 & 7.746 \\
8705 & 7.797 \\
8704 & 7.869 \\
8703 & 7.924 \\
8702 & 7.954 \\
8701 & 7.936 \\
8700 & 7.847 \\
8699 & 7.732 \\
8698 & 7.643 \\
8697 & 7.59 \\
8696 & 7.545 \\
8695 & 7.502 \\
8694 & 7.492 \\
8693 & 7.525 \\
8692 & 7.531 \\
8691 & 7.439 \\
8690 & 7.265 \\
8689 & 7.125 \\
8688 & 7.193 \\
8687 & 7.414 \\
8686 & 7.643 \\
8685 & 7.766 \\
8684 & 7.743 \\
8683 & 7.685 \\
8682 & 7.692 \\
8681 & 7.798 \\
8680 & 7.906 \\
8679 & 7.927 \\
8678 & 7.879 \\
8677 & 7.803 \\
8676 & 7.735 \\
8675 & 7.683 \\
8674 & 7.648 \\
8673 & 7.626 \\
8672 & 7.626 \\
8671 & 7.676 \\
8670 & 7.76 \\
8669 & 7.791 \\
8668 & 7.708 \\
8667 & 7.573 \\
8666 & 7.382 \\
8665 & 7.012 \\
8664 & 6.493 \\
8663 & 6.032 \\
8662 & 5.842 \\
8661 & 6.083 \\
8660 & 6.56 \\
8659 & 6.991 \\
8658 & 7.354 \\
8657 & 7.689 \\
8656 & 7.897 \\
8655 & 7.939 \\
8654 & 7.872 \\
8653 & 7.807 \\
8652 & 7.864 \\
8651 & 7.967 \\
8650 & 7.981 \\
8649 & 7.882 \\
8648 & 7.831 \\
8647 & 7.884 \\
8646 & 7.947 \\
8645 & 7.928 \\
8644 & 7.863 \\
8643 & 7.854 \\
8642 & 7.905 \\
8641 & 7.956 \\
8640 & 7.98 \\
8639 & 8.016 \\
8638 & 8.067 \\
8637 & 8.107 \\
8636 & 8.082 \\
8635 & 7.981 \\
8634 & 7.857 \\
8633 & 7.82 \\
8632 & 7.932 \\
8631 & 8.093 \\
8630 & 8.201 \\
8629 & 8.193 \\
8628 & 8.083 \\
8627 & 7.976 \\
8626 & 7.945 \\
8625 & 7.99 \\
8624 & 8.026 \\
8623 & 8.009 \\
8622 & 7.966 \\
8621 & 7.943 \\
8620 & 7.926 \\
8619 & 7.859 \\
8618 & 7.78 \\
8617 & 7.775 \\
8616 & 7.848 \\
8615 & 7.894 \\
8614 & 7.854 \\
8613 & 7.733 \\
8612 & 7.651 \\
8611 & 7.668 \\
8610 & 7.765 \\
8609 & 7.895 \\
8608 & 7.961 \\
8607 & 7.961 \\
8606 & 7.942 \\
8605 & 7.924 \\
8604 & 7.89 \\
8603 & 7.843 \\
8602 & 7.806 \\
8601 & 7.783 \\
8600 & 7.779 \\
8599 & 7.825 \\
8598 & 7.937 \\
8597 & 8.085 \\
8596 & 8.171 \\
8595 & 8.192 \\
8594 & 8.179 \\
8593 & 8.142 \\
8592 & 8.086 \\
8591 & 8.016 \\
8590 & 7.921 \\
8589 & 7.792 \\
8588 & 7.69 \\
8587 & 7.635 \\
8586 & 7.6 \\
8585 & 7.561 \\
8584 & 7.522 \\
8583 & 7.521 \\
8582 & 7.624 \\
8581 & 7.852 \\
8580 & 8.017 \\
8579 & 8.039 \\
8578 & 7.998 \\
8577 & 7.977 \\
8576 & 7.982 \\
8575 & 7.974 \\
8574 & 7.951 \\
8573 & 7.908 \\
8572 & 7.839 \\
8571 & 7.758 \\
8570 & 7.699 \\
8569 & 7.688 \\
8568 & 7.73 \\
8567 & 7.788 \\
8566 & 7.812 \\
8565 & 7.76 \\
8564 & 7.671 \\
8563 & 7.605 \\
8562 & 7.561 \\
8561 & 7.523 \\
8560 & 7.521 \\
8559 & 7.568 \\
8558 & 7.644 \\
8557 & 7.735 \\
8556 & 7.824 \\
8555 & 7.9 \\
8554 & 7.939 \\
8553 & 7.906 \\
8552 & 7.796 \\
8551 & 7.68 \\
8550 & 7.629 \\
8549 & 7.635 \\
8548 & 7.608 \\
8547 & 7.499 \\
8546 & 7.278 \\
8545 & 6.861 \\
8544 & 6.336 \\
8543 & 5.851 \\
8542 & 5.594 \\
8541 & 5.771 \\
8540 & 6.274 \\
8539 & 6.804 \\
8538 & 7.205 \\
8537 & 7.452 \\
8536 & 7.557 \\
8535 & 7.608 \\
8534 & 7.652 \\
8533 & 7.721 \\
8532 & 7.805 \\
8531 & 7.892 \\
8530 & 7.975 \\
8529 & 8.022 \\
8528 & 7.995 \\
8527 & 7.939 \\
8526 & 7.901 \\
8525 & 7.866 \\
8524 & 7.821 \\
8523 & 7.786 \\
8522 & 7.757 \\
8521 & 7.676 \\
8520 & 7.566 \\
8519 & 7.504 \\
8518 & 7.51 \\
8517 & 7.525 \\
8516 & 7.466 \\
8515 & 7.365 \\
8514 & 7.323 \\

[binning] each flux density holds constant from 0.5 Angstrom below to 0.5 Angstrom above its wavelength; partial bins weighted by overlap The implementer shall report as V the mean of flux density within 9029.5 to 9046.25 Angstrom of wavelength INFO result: 7.94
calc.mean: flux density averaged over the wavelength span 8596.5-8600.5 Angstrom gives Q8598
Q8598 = 7.91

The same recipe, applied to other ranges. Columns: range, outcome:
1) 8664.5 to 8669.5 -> 7.49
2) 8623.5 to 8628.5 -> 8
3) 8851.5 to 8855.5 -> 8.1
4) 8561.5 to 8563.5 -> 7.58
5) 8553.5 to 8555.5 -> 7.92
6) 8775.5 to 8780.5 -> 8.37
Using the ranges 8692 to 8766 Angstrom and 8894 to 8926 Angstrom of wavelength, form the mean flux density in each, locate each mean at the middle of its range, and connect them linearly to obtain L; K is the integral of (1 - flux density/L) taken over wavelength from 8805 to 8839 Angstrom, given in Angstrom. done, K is 0.6 Angstrom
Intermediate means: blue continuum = 8.21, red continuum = 7.84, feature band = 7.87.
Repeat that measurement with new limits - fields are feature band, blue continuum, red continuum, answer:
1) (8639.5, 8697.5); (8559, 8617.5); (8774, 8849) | 2.4 Angstrom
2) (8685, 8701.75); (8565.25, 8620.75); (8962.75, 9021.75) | 0.7 Angstrom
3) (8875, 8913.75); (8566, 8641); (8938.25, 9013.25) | -0.7 Angstrom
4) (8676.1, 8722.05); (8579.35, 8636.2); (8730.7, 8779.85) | 3.6 Angstrom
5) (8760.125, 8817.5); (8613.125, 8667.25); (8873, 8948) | -1.2 Angstrom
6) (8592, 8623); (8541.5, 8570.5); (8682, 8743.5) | -0.8 Angstrom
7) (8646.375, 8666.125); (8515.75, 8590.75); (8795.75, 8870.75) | 1.0 Angstrom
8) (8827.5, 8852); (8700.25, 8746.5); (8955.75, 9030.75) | 0.5 Angstrom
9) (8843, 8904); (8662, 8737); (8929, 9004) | -0.9 Angstrom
